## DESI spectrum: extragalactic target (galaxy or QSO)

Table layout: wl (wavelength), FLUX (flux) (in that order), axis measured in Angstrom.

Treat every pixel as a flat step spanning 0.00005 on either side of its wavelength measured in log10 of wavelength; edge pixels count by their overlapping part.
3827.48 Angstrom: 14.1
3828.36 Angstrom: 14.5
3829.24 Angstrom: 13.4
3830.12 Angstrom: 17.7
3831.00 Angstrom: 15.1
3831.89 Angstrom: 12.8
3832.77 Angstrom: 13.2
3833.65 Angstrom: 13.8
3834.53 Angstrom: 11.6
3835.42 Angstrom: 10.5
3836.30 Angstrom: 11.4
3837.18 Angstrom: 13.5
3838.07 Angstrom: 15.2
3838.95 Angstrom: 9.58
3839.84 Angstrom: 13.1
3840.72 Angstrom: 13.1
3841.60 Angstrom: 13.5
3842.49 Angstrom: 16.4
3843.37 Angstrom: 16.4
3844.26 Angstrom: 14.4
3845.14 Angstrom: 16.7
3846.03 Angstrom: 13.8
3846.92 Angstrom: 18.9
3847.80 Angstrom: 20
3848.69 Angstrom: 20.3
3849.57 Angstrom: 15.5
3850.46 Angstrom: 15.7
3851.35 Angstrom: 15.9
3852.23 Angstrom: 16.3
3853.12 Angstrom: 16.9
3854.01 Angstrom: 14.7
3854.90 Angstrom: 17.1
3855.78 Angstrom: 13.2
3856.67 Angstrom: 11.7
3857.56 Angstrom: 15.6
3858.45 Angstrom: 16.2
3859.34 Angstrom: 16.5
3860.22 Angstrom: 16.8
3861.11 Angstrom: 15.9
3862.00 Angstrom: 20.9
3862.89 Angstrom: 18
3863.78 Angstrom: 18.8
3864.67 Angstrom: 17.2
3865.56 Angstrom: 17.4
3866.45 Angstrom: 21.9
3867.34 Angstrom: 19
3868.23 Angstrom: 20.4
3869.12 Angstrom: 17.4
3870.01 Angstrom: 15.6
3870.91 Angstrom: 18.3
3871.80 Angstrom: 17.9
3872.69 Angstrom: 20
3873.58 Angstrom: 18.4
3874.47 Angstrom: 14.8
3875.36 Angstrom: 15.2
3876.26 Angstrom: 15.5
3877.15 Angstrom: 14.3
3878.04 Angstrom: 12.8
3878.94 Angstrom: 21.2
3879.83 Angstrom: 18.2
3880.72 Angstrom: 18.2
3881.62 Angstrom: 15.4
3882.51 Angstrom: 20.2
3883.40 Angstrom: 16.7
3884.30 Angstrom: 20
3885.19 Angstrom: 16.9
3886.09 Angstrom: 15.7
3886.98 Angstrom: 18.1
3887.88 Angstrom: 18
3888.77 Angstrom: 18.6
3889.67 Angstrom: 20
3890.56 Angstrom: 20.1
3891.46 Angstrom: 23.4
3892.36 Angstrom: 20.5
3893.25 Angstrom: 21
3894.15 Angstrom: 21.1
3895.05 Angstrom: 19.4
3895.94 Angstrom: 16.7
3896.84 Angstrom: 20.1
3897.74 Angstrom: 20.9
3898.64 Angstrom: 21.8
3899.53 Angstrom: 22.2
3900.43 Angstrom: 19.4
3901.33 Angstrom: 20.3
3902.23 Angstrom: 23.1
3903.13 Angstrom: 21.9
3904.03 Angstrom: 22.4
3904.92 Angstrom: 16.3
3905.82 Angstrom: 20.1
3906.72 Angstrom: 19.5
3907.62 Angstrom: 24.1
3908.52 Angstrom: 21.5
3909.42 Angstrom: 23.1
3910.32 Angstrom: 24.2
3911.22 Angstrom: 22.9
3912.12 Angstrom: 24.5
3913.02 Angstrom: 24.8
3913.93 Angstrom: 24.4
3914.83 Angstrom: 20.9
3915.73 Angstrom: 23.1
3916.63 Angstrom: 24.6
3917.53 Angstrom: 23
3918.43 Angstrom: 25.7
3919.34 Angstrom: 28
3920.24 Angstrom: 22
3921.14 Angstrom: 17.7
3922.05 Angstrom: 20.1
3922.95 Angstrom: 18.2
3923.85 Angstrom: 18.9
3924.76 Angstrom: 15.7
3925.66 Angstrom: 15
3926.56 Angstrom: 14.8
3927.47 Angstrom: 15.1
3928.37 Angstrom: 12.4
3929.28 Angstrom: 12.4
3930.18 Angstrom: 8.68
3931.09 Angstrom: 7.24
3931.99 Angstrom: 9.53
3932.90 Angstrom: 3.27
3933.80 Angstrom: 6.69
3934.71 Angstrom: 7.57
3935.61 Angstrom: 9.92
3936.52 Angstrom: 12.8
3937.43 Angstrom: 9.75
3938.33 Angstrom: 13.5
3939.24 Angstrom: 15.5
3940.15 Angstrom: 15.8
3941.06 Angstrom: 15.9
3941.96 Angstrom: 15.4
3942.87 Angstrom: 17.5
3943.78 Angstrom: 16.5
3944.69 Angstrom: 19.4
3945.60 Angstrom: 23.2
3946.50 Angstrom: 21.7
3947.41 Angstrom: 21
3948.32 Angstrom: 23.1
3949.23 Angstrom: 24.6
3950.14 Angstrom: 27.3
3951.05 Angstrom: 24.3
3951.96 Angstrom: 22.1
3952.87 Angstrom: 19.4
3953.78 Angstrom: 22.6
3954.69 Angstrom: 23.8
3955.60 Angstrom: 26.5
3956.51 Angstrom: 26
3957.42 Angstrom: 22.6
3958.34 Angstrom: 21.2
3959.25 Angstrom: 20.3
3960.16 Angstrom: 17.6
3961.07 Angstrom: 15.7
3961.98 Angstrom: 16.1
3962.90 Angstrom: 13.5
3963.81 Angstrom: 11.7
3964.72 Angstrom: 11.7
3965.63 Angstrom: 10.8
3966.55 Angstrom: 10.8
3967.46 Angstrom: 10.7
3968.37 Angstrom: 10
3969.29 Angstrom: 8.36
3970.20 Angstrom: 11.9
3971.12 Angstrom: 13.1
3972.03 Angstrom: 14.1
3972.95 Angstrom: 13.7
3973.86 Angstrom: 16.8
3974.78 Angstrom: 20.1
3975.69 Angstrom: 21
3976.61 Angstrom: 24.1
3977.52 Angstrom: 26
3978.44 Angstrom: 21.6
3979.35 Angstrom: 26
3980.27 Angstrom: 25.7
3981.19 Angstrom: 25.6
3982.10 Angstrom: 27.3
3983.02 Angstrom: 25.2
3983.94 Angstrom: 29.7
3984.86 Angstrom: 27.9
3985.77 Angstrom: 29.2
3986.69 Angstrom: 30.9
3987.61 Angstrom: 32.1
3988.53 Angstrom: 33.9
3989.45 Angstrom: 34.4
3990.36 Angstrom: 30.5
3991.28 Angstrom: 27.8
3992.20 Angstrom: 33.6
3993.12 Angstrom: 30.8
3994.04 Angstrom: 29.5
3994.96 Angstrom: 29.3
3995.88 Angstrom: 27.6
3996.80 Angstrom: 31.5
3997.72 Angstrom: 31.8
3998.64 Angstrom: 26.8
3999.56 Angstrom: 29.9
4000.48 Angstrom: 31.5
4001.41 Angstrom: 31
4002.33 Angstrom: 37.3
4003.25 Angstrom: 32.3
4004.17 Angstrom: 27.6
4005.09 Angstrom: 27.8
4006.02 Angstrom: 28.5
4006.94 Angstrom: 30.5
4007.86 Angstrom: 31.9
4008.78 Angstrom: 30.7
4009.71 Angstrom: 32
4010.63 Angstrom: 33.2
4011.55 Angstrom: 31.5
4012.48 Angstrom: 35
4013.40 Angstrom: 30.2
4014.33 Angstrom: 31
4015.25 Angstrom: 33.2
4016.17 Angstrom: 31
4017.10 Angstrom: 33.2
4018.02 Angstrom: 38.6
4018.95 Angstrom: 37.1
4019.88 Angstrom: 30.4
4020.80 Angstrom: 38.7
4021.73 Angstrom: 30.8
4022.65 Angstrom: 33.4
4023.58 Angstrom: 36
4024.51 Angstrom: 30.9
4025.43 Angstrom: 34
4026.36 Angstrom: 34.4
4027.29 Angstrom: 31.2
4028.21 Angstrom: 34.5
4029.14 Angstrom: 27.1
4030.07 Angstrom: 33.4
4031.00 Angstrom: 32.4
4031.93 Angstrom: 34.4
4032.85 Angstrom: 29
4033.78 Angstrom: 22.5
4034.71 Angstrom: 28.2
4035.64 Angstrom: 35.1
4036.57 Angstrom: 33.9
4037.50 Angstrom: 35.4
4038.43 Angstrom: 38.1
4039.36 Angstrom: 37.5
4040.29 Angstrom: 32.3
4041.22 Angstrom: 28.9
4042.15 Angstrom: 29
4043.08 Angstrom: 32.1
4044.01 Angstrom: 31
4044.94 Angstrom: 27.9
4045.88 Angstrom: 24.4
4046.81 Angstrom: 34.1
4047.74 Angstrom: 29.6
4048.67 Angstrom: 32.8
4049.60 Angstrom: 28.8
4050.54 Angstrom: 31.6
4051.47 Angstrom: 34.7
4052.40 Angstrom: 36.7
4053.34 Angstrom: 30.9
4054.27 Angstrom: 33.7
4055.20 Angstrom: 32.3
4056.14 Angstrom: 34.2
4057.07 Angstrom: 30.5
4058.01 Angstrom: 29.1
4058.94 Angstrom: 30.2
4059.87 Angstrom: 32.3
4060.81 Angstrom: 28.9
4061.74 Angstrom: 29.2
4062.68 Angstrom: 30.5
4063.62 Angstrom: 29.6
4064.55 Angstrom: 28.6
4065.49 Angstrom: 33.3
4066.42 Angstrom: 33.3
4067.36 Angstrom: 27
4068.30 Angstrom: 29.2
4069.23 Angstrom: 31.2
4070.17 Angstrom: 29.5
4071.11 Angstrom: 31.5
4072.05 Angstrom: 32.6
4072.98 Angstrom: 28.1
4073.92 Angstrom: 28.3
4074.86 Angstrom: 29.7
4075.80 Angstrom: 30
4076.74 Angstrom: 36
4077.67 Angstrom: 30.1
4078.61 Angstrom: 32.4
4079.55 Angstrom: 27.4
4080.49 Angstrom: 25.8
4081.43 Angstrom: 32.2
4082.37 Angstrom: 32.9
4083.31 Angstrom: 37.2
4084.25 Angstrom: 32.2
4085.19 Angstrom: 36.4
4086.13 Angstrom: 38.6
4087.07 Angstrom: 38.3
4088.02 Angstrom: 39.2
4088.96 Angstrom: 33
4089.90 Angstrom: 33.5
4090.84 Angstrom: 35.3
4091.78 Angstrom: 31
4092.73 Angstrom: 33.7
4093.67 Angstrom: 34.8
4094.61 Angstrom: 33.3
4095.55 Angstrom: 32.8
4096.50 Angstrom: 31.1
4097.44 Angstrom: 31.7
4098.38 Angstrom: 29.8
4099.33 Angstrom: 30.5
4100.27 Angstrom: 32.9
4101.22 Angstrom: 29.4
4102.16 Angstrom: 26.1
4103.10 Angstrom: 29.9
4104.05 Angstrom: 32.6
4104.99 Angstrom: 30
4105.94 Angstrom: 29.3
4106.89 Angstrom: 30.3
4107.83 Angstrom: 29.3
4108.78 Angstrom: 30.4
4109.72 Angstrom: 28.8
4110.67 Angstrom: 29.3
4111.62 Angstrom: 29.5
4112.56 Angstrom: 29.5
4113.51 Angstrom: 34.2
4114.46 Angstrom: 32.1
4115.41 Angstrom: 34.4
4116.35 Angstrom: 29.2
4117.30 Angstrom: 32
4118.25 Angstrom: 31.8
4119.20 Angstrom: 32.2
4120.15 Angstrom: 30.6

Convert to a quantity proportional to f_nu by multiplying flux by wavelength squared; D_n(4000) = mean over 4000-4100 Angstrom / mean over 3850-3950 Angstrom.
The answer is 1.91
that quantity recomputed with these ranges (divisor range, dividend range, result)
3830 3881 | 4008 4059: 2.20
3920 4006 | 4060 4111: 1.61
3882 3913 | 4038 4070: 1.65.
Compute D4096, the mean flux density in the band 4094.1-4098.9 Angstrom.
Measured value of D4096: 31.8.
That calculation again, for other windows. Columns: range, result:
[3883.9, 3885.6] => 18.5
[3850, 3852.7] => 16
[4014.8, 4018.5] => 34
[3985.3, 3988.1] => 30.8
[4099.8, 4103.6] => 29.6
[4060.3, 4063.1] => 29.5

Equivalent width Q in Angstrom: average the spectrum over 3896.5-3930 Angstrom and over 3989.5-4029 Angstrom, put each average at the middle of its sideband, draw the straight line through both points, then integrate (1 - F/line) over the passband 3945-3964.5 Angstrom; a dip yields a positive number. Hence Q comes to 3.3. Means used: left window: 20.6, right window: 31.9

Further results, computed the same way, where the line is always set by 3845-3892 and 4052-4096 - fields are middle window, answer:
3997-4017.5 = -2.98 Angstrom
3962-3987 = 6.05 Angstrom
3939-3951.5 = 1.50 Angstrom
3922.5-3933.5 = 4.62 Angstrom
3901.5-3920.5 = -2.21 Angstrom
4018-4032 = -2.38 Angstrom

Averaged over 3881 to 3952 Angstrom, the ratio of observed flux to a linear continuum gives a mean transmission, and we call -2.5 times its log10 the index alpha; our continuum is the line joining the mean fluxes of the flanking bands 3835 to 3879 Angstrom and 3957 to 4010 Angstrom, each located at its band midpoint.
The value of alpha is 0.060 mag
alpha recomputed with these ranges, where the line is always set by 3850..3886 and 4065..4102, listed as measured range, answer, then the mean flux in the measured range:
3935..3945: 0.456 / 14.5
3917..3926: 0.013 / 20.5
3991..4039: -0.168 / 31.9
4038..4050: -0.069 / 31.3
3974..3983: 0.038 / 23.9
